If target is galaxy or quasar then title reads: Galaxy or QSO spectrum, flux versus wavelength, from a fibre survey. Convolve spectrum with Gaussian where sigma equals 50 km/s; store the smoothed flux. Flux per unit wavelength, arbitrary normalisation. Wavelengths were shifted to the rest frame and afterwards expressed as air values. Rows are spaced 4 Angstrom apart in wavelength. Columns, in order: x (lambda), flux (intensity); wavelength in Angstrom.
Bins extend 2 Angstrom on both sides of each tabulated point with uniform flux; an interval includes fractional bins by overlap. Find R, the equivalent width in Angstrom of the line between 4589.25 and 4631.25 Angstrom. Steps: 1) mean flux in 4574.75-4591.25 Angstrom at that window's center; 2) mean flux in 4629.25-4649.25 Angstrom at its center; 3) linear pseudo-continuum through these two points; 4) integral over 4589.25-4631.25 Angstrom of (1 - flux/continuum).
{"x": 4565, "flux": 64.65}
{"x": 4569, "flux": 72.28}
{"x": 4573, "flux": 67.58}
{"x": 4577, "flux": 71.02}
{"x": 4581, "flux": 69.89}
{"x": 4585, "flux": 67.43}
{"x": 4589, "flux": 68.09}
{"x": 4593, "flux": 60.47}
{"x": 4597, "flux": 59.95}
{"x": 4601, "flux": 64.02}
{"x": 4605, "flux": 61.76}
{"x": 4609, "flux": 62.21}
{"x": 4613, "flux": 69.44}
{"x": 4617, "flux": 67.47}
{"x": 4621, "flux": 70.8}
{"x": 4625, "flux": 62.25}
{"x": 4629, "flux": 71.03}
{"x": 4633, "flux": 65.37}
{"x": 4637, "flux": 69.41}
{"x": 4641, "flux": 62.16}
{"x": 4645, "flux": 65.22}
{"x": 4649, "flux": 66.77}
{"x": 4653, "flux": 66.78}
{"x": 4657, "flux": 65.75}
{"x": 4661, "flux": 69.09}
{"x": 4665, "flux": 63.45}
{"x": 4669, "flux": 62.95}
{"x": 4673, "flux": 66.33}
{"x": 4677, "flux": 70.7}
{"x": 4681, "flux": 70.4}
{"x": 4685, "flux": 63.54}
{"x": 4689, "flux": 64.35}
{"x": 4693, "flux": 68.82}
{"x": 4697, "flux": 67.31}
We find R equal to 1.6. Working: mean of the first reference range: 69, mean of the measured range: 65.1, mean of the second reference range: 66.2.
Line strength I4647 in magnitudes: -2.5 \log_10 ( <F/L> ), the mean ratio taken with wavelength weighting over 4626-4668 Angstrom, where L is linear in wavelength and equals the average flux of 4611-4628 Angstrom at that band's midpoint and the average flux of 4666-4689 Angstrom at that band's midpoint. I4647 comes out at 0.013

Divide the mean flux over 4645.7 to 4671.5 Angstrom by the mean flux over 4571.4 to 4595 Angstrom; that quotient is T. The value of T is 0.98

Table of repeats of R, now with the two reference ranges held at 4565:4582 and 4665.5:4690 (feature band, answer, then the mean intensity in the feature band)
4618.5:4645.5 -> 0.4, 66.7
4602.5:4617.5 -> 0.8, 65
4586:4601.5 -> 1.3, 63.3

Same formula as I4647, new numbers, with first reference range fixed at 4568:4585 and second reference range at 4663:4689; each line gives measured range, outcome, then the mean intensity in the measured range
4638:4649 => 0.04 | 64.8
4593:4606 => 0.12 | 61.7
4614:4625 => 0.00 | 67.9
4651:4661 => 0.00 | 66.8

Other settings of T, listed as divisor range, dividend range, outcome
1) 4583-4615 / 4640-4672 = 1.02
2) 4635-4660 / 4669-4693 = 1.01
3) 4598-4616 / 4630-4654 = 1.03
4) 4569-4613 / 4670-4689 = 1.02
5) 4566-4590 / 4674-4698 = 0.97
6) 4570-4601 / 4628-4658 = 1.00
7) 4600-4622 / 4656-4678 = 1.01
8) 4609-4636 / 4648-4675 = 0.98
